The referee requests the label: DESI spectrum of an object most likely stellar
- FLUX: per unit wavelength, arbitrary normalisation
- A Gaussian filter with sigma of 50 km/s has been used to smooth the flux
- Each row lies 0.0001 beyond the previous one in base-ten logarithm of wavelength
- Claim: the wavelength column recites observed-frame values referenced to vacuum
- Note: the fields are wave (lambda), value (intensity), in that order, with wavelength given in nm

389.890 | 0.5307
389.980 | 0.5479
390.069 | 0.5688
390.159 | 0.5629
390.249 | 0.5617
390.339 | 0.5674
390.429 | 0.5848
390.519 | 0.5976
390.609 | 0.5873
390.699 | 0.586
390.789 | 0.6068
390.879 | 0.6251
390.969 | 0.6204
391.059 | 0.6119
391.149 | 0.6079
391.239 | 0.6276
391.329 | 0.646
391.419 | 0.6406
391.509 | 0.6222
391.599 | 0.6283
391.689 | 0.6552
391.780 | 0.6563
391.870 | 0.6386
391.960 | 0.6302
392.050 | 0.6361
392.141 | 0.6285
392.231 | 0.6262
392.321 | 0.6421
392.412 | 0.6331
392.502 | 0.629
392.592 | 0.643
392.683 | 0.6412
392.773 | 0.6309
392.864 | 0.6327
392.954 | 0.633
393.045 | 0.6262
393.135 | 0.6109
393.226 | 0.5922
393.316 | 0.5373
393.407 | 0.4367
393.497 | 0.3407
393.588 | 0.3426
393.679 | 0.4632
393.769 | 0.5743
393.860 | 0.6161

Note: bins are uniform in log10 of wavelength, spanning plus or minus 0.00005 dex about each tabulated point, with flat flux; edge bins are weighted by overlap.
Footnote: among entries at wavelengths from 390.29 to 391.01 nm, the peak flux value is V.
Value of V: 0.6251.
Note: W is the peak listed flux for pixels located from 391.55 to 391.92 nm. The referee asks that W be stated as 0.6563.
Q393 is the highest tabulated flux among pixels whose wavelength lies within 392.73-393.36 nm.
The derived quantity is 0.633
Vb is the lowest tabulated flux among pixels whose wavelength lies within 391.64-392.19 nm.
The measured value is 0.6285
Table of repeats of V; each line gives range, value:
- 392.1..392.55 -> 0.6421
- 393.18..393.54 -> 0.5922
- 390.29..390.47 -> 0.5848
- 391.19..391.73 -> 0.6552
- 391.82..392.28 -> 0.6386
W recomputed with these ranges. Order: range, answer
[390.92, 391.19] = 0.6204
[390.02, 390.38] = 0.5688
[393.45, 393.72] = 0.4632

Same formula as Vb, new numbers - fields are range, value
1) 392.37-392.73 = 0.629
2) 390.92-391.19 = 0.6079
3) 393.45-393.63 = 0.3407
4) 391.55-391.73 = 0.6283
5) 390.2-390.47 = 0.5617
